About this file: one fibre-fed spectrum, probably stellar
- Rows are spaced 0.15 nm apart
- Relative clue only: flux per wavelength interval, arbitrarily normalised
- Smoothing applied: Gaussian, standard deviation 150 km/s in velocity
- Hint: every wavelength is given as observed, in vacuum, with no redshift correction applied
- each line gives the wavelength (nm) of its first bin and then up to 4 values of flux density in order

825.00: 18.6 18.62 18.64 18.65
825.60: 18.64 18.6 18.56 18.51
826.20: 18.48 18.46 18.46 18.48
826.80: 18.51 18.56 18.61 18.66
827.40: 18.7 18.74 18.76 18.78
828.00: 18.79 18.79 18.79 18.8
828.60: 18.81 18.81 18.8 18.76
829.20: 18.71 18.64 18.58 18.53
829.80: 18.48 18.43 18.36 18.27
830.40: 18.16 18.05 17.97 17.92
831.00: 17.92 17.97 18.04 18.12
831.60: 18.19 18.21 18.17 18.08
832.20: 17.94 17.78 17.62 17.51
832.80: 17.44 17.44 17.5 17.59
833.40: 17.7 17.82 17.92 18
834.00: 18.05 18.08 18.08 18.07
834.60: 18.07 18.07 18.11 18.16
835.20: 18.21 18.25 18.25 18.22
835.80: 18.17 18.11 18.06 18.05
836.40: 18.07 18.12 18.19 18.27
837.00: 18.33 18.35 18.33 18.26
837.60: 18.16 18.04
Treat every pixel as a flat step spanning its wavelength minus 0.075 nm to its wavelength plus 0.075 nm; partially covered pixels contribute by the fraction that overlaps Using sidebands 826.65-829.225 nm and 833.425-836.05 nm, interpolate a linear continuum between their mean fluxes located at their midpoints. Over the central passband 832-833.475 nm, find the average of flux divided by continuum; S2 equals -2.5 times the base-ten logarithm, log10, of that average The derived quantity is 0.038 mag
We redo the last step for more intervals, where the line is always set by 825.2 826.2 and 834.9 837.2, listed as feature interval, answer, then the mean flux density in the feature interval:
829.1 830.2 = -0.006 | 18.5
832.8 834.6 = 0.027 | 17.8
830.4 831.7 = 0.021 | 18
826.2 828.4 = -0.007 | 18.6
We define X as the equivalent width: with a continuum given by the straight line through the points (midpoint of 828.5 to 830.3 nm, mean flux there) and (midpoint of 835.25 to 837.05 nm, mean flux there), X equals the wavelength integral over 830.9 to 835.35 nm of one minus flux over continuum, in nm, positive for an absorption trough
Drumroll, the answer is 0.105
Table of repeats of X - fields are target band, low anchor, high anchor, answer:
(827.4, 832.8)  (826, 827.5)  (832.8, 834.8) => -0.036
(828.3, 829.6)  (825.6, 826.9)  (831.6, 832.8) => -0.036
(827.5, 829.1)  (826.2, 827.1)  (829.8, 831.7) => -0.038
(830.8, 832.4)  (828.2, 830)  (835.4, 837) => 0.040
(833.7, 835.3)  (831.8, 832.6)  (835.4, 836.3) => -0.002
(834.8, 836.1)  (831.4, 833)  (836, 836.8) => -0.009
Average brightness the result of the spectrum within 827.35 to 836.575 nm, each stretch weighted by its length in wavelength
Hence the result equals 18.2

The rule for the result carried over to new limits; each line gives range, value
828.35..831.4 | 18.4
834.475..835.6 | 18.2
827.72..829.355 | 18.8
